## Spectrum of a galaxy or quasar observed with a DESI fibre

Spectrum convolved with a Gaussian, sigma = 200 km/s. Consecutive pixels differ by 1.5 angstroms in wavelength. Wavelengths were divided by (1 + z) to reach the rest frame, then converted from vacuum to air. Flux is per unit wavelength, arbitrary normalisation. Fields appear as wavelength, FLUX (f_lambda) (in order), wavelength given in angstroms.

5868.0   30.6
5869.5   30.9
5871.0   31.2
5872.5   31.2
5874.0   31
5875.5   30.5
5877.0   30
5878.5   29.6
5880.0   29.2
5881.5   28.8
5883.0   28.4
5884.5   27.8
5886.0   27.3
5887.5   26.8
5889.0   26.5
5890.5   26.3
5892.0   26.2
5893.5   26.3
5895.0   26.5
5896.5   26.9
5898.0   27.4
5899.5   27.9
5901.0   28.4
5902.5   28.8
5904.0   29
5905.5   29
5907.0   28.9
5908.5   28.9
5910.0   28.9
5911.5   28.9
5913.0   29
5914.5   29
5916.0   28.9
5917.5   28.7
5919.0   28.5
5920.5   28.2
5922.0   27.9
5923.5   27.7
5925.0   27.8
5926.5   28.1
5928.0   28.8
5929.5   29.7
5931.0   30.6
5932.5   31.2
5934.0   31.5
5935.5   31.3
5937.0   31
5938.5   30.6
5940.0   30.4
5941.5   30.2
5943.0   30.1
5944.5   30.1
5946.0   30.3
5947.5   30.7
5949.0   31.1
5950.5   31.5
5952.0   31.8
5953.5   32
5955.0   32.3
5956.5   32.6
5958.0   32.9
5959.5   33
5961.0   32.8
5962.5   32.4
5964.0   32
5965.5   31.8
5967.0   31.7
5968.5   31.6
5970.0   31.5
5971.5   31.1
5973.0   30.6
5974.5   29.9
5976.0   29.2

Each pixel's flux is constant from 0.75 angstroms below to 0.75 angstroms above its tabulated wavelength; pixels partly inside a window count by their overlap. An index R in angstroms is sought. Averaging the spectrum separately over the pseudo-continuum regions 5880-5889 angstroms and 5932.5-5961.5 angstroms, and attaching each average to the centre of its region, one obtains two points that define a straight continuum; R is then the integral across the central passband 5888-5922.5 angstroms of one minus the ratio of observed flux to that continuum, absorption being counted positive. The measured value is 1.2 angstroms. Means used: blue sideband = 27.8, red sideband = 31.4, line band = 28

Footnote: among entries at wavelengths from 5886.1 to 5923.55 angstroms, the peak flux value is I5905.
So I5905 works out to 29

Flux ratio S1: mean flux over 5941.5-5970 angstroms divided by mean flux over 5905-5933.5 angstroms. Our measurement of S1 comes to 1.1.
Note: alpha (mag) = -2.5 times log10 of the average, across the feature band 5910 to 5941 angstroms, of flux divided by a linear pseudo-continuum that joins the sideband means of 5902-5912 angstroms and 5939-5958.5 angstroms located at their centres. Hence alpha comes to 0.02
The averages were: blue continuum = 28.9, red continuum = 31.2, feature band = 29.4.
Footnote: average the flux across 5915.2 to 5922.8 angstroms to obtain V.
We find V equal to 28.4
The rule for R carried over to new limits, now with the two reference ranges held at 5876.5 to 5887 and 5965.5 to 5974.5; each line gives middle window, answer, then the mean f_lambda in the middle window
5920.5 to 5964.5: -0.4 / 30.7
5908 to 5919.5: 0.3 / 28.9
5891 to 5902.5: 0.8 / 27.2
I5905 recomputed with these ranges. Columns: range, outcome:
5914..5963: 33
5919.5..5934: 31.5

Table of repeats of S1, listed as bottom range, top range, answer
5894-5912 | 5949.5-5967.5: 1.14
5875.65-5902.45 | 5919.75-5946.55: 1.07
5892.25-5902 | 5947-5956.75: 1.16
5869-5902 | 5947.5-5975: 1.12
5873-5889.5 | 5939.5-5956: 1.08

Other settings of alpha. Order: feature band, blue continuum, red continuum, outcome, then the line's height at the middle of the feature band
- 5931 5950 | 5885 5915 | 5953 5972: -0.003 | 30.6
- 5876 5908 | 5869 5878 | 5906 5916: 0.072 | 29.9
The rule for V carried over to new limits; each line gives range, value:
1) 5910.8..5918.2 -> 28.9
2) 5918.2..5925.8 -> 28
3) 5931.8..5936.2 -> 31.3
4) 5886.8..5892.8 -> 26.4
